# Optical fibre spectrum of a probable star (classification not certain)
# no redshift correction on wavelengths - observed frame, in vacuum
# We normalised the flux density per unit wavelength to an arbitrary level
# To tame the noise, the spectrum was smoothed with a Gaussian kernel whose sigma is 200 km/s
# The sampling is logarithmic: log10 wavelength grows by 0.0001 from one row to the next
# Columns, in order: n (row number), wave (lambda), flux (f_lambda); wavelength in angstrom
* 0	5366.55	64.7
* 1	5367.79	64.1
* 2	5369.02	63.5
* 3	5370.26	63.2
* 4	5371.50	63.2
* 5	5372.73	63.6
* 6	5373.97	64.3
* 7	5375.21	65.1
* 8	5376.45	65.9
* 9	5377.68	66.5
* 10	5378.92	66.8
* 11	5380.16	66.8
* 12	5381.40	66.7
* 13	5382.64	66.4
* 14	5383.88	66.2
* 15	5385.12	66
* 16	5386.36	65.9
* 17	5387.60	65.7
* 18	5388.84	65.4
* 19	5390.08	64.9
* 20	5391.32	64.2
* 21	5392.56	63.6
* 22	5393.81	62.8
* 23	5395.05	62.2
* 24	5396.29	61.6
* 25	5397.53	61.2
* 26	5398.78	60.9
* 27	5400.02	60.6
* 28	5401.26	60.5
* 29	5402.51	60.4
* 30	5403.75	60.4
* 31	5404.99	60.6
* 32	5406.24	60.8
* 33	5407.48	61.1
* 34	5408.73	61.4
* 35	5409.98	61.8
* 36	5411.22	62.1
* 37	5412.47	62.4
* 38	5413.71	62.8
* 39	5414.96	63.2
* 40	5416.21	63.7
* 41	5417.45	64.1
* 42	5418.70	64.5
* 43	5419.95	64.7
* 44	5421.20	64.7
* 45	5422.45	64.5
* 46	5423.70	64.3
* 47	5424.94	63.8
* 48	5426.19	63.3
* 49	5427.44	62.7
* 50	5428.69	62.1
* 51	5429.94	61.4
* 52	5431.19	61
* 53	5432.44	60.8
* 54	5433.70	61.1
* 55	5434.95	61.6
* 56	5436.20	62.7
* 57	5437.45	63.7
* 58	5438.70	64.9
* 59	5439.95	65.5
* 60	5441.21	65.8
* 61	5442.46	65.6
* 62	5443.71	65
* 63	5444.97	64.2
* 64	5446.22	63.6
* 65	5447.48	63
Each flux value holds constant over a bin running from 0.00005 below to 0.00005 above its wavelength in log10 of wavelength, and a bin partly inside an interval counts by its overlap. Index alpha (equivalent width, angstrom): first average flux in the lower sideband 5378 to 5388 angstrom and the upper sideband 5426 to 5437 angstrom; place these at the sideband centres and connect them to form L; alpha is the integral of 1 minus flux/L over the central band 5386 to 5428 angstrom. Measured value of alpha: 0.8 angstrom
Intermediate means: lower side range 66.3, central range 62.8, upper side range 61.8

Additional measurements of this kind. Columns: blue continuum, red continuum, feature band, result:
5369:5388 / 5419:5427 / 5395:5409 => 0.83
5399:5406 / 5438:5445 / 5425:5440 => 0.38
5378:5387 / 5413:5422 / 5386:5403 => 0.71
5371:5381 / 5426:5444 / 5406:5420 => 0.27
